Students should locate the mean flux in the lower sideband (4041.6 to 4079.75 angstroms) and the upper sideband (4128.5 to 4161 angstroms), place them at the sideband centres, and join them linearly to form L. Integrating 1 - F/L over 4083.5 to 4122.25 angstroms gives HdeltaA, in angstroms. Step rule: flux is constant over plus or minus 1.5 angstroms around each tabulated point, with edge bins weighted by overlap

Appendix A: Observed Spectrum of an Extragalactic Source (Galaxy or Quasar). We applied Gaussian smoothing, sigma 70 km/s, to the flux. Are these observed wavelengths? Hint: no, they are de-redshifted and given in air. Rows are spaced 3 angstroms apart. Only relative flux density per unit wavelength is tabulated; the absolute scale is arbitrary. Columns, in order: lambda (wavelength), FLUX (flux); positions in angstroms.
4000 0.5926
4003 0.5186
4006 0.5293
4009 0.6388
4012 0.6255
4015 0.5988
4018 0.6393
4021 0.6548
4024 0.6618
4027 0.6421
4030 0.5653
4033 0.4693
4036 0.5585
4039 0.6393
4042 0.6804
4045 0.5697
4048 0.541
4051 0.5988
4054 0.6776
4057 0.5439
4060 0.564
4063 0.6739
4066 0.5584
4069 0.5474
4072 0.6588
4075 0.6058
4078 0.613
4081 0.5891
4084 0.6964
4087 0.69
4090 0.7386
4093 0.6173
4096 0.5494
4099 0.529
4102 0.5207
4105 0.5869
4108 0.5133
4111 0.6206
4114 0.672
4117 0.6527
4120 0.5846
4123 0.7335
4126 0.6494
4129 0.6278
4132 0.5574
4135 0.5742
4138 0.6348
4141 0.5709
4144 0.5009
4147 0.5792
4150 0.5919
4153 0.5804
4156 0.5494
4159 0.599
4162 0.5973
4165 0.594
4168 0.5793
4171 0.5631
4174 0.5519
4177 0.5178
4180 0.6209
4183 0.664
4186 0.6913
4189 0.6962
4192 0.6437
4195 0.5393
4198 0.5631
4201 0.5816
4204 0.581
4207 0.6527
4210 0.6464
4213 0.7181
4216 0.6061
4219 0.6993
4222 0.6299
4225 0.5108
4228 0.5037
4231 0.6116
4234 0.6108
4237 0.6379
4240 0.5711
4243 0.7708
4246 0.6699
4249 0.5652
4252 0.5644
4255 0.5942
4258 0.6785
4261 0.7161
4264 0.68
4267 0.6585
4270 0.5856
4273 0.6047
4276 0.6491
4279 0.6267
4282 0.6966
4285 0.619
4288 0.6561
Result -1.6 angstroms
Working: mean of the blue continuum 0.6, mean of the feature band 0.613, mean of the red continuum 0.577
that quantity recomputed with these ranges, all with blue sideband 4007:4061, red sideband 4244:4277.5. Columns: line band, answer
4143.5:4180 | 2.96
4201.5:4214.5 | -0.34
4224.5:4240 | 1.29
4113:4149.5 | 0.41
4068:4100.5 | -0.64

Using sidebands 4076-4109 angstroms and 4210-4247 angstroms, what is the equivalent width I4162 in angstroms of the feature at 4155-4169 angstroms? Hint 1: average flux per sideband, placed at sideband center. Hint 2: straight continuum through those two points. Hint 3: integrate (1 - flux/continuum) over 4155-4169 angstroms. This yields 0.7 angstroms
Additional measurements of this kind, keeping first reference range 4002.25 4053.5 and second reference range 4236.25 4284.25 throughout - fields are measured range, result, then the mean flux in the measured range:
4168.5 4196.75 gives 0.9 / 0.608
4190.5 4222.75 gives 0.4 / 0.624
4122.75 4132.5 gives -0.3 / 0.639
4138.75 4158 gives 1.7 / 0.566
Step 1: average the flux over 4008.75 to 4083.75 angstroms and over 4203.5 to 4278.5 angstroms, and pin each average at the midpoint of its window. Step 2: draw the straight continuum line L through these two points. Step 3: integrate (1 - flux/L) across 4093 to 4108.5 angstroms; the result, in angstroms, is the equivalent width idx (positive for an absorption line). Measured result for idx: 1.6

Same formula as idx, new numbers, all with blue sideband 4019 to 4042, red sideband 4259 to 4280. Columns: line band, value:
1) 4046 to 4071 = 0.8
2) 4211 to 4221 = -0.5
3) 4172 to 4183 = 0.9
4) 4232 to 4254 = 0.6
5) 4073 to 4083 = 0.1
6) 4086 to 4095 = -0.9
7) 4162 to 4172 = 0.7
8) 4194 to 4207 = 1.2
